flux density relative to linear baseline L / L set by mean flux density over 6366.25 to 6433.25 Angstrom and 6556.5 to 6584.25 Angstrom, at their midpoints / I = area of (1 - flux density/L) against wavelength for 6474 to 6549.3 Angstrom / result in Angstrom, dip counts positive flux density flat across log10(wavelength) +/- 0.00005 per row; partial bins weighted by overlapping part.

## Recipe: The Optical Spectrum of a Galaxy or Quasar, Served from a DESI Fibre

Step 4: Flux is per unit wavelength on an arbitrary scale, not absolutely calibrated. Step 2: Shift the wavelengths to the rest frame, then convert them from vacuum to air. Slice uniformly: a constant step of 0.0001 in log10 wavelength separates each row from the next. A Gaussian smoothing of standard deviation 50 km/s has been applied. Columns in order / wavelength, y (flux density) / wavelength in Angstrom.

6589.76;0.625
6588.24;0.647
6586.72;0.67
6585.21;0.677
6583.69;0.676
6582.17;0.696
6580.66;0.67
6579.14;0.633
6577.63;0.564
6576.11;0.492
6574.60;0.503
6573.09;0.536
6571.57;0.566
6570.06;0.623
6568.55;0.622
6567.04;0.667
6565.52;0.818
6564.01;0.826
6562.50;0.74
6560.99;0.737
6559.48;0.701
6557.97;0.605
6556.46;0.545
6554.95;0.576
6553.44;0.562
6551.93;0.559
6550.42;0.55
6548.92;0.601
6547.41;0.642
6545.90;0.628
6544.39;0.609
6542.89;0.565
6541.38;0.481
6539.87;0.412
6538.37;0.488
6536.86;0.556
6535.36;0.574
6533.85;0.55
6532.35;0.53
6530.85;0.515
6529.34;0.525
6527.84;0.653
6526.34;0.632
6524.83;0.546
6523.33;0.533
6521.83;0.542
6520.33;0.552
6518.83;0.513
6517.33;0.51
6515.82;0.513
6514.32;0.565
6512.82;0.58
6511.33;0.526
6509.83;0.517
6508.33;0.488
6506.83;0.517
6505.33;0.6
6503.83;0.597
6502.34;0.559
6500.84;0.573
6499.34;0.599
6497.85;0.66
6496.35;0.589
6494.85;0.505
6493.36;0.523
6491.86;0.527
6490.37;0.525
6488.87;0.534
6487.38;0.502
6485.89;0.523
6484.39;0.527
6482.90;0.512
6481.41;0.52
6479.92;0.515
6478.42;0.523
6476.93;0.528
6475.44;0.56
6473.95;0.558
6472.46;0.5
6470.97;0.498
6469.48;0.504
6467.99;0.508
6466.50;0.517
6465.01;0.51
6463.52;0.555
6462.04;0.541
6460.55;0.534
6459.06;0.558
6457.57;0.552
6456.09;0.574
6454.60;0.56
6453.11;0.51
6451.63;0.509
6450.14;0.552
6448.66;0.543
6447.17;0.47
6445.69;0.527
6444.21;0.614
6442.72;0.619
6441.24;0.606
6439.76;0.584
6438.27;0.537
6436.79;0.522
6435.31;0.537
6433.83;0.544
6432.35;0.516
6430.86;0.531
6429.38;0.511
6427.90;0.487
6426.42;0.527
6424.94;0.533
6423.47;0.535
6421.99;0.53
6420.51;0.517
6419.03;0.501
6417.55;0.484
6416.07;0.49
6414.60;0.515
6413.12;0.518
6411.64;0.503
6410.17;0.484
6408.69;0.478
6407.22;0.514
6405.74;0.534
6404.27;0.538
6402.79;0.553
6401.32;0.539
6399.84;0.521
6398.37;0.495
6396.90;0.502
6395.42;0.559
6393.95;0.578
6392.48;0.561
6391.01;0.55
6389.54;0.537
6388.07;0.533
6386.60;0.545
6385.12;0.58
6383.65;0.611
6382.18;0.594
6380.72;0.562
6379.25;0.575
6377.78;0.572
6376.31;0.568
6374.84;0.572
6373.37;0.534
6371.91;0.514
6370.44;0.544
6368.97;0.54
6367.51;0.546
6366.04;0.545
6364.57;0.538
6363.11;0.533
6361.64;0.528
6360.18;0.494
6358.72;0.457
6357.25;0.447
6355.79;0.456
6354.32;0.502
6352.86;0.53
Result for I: 7.4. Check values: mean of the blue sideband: 0.534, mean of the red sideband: 0.646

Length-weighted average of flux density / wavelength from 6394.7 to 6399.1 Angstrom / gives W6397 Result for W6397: 0.518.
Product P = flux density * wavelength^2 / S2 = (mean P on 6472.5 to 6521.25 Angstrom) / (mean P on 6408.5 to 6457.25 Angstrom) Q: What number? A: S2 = 1.0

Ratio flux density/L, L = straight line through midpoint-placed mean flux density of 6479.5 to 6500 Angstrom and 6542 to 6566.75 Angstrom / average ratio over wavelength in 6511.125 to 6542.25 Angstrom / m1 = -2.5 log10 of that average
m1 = 0.113 mag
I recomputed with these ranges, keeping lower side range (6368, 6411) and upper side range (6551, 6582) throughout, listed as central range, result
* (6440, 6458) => 0.6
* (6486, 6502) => 1.1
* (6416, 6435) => 1.5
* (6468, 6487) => 2.1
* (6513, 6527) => 1.4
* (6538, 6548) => 1.1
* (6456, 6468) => 0.8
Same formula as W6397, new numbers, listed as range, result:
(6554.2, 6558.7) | 0.575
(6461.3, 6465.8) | 0.536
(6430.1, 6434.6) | 0.53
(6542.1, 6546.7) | 0.6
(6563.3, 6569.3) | 0.732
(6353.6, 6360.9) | 0.471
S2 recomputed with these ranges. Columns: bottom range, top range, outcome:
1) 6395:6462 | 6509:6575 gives 1.14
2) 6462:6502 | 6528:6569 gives 1.15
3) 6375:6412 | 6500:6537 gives 1.05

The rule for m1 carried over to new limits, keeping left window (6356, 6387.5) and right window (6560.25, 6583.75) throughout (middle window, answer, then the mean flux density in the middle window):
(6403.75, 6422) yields 0.114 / 0.507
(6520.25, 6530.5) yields 0.100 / 0.568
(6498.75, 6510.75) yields 0.105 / 0.555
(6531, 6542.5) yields 0.217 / 0.515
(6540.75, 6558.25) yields 0.105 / 0.577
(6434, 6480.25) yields 0.090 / 0.54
